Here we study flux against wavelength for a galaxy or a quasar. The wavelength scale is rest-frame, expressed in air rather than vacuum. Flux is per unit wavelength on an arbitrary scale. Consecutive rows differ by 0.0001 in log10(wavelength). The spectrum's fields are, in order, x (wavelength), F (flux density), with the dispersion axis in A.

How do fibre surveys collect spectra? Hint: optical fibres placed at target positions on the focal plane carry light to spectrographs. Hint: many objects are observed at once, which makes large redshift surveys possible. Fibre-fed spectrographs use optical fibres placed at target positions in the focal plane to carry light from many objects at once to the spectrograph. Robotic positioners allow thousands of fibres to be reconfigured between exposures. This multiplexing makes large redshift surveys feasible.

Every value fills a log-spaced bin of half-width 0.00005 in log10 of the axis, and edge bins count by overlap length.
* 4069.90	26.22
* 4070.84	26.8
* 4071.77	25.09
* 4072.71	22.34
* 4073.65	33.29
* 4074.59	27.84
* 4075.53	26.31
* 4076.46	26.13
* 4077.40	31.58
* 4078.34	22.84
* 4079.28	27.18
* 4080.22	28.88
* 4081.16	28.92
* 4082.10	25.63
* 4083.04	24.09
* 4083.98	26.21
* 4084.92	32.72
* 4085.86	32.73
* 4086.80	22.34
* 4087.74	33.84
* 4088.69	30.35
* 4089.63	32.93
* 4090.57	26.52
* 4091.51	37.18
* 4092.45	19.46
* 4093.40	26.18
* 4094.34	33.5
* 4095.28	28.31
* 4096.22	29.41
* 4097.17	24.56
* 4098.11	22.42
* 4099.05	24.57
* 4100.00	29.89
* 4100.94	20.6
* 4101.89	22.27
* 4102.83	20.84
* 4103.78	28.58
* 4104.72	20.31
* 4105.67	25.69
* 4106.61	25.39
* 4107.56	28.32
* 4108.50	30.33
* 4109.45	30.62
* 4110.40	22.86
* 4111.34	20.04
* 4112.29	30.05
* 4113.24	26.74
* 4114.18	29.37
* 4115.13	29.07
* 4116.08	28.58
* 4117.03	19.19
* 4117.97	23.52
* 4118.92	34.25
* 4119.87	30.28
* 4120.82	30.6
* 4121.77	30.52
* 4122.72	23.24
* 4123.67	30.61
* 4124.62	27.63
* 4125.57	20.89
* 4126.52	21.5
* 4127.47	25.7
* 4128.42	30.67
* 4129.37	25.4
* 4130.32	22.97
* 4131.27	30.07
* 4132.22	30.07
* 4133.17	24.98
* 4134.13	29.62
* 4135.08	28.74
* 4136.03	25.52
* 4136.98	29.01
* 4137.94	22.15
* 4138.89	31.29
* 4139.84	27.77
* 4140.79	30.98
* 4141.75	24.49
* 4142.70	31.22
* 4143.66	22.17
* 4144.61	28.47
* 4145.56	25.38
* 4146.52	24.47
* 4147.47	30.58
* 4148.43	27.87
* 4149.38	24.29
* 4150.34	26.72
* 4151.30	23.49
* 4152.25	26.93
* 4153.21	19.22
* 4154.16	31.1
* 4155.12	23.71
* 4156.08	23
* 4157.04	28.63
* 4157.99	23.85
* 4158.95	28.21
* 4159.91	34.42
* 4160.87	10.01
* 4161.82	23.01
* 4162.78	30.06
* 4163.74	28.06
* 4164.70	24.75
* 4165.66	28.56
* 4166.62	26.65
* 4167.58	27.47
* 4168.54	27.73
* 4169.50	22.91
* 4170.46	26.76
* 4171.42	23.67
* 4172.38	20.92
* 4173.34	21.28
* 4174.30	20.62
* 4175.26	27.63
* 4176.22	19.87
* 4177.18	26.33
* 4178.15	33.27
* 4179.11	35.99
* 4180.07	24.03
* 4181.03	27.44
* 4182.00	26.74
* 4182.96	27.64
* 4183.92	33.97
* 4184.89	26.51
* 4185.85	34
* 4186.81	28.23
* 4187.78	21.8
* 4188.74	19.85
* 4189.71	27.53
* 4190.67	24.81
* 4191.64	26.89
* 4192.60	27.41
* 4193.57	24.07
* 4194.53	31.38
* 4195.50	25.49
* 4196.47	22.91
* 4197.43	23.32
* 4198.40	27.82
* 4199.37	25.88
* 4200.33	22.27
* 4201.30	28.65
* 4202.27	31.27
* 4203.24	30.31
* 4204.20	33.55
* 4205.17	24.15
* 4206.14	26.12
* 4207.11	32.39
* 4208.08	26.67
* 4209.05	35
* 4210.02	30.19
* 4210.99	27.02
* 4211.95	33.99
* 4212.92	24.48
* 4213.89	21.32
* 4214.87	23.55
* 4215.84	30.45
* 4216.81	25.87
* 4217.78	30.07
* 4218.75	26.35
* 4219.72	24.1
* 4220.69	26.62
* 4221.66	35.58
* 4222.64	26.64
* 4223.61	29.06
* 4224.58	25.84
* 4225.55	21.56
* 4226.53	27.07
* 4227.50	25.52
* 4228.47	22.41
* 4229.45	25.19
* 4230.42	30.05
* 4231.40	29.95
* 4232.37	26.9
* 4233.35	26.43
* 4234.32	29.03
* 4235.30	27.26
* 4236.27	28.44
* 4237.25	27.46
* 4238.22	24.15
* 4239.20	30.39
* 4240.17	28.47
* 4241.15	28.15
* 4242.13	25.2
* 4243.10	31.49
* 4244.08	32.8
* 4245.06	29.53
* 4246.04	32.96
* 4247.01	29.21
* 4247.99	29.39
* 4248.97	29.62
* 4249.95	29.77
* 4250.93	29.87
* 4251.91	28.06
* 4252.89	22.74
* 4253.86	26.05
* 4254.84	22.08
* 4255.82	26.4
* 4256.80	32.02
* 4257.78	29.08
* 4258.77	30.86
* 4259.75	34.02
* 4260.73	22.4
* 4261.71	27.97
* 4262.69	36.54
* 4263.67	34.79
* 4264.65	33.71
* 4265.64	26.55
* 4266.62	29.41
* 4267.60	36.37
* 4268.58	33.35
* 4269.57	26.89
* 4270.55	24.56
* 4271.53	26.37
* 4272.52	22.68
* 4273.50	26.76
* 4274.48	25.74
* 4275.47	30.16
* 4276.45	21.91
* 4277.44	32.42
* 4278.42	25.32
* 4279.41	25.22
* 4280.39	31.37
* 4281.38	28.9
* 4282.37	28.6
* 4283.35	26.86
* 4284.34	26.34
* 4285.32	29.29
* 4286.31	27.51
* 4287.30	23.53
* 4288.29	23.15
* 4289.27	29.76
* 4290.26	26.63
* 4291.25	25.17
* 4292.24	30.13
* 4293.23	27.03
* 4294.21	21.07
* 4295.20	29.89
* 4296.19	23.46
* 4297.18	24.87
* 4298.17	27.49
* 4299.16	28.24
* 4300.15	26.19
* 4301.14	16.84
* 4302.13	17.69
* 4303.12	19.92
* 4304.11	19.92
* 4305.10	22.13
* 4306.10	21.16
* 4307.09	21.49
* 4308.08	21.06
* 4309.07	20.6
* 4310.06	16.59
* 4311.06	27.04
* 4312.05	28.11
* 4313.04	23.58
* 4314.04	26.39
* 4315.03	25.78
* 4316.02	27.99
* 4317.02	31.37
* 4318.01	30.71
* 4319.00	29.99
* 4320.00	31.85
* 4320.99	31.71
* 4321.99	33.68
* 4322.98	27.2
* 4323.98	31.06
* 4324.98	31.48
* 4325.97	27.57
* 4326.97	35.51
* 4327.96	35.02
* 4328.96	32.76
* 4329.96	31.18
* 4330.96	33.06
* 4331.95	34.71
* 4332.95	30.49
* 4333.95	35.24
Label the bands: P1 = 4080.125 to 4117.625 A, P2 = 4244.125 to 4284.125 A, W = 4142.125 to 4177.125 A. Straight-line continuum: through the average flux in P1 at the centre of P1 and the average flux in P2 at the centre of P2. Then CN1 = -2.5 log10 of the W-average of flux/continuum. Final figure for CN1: 0.09 mag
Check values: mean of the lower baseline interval 27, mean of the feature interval 25.4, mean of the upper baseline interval 28.7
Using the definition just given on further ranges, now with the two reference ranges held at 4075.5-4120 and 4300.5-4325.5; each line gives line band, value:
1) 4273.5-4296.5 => -0.054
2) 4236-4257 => -0.095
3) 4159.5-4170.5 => 0.033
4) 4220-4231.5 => -0.035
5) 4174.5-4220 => -0.043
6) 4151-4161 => 0.056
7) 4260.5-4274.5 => -0.134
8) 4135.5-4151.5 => -0.005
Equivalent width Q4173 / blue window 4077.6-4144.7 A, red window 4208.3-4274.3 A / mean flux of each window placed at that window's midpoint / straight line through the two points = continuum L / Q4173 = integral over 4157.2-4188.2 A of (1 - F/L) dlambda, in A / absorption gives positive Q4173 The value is 1.4 A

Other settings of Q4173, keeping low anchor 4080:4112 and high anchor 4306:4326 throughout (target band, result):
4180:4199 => 0.3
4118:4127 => -0.2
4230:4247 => -1.1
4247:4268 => -1.8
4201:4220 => -0.9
